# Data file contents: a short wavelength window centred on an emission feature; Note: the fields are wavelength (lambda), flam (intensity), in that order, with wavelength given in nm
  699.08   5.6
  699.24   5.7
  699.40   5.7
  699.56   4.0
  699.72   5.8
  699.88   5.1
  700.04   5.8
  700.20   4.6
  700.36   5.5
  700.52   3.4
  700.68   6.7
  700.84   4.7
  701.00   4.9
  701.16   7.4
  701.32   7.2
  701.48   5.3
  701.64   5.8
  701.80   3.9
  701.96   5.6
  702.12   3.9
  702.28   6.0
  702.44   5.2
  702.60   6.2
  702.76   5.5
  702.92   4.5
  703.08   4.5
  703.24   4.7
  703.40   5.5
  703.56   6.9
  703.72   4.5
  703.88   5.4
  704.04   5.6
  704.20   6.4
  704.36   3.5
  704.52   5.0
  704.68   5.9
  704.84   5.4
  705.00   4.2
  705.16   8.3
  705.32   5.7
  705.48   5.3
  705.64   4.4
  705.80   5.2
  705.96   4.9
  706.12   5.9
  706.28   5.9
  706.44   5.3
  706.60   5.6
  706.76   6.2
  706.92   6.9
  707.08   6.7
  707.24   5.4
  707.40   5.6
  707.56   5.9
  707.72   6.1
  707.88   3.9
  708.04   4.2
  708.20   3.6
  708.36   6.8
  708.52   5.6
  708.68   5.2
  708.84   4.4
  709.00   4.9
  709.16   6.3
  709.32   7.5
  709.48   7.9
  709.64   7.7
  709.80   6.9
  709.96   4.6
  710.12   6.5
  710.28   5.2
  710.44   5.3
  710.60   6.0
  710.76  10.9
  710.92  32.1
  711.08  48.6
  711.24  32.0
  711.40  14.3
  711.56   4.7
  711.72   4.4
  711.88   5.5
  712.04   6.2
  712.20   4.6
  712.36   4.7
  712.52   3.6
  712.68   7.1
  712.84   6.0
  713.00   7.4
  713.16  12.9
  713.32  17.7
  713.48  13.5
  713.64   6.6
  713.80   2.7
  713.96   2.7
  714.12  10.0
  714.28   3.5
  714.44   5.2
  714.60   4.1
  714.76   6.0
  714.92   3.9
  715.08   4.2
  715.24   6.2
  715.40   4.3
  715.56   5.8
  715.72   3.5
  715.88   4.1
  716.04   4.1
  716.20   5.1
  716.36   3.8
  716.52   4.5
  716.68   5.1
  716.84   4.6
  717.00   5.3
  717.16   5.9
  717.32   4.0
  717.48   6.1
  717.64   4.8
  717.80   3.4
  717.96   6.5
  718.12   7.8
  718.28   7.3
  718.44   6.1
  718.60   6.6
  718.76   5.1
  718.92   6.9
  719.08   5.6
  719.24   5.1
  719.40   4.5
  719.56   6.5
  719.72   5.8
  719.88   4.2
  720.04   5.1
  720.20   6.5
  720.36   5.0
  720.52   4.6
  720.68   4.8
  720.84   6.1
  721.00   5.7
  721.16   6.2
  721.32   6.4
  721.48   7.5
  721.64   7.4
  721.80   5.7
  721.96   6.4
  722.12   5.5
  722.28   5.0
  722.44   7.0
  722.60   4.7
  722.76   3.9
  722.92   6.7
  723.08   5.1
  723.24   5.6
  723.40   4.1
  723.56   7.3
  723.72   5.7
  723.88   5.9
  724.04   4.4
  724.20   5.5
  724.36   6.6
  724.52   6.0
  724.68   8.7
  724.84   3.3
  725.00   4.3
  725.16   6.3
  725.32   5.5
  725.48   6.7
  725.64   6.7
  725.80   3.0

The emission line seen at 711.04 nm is H-alpha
